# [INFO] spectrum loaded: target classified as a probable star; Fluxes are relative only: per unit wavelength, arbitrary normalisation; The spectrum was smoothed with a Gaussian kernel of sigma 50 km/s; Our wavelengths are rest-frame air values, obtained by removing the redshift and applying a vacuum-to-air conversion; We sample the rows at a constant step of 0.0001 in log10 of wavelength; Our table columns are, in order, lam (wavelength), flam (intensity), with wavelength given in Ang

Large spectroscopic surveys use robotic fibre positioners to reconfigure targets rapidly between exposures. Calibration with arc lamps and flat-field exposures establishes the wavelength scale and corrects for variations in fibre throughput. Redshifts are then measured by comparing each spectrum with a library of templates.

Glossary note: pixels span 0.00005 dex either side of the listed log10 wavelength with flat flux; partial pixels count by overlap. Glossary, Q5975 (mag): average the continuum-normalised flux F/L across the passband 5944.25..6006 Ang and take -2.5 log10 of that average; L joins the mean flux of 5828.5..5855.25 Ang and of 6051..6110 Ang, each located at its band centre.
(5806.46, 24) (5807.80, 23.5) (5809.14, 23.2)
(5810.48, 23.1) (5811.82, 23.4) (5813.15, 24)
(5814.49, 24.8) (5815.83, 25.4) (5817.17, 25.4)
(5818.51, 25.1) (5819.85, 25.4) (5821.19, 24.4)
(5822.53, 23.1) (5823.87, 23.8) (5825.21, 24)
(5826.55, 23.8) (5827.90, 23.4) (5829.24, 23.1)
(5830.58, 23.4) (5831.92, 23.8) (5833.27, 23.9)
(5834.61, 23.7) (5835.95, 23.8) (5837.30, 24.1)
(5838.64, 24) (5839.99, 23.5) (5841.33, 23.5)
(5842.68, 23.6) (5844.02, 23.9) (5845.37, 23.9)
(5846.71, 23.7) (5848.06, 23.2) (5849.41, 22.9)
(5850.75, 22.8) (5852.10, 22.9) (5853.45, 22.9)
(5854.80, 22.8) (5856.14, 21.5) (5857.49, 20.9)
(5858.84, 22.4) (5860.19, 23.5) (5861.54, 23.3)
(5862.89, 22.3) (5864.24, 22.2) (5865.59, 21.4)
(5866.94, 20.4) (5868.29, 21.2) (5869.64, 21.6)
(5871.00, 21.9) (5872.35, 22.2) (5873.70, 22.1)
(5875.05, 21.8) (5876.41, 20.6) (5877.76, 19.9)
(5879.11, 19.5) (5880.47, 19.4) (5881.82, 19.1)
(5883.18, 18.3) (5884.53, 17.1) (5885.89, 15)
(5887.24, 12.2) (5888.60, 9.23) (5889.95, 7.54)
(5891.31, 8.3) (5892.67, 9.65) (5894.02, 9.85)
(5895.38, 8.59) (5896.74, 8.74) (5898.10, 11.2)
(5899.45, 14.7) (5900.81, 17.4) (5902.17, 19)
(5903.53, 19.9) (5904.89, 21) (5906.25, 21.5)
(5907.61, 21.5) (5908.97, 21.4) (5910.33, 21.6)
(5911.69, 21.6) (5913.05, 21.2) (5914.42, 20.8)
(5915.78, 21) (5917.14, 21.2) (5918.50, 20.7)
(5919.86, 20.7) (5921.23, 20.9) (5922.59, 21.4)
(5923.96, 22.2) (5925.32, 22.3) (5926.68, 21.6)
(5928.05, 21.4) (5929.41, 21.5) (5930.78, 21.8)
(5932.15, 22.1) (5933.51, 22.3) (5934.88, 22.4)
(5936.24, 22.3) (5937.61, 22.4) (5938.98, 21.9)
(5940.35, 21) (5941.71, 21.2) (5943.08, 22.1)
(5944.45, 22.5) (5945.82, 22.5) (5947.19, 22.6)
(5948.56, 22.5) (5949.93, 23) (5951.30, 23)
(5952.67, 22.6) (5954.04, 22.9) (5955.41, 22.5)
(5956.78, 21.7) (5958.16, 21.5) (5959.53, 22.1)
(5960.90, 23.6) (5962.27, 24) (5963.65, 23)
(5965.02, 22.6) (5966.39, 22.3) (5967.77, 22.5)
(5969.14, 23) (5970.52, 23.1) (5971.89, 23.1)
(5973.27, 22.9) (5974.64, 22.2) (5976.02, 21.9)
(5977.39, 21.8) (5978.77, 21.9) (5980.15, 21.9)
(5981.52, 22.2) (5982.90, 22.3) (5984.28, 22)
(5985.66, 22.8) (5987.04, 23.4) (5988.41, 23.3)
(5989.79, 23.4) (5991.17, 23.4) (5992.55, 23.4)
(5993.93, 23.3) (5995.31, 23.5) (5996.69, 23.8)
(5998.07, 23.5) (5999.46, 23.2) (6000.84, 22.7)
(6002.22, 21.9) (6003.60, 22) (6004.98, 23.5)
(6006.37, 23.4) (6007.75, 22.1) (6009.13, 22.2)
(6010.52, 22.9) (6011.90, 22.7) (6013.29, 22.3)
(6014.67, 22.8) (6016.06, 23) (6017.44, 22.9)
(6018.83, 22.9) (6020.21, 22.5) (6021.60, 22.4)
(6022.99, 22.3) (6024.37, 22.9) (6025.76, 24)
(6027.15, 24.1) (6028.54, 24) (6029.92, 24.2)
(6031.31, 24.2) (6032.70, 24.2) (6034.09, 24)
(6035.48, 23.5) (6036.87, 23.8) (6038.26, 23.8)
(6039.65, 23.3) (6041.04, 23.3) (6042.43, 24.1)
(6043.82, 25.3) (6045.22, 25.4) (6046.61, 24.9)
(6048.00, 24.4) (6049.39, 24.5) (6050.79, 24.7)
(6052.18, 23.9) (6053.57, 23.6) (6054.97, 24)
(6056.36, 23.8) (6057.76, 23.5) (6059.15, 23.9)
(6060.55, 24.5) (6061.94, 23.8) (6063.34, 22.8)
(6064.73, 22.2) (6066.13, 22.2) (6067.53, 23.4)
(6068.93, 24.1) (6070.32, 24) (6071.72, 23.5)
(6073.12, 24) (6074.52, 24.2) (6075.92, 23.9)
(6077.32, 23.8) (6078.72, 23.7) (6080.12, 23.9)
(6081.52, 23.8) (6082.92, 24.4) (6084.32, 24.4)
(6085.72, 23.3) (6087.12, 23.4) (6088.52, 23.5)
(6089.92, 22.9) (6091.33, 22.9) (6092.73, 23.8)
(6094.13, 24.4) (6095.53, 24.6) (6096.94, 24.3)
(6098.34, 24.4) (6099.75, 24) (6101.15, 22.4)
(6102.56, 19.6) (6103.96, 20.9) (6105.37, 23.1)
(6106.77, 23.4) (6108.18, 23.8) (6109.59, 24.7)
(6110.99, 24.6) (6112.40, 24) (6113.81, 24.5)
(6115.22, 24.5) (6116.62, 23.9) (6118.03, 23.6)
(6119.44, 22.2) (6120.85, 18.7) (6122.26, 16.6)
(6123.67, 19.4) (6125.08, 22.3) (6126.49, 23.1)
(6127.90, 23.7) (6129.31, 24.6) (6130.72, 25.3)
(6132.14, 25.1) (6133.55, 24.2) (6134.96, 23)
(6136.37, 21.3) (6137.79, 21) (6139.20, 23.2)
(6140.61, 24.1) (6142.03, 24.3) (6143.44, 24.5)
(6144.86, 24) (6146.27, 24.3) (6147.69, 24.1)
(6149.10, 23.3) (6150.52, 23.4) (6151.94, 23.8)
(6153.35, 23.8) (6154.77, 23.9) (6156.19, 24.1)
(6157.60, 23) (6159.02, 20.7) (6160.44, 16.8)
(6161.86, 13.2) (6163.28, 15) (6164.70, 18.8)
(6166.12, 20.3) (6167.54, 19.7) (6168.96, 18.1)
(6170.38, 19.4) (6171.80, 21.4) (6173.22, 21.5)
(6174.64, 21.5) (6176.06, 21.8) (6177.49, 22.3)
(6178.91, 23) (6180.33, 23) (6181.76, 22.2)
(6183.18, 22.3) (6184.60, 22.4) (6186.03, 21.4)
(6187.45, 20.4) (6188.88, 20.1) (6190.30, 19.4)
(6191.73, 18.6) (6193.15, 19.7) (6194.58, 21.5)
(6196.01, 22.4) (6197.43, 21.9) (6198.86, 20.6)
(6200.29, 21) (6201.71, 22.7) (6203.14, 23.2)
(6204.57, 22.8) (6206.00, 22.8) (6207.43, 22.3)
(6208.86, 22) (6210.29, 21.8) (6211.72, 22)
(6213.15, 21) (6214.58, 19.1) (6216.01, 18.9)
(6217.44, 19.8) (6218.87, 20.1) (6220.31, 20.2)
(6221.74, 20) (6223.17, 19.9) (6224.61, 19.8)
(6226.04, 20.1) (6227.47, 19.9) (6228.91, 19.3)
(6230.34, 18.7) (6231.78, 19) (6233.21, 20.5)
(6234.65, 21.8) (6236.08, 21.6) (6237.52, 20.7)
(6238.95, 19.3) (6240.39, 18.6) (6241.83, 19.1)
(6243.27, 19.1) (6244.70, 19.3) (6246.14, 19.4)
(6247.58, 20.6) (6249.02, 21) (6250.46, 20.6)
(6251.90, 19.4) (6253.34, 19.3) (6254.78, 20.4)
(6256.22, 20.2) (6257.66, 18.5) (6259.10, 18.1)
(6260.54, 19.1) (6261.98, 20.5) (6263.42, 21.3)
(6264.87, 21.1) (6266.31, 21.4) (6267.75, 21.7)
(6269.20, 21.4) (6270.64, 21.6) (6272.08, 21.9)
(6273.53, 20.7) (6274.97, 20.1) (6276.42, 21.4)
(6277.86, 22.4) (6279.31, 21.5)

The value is 0.04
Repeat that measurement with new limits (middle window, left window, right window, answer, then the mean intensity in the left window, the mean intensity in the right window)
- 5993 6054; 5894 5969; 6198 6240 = -0.13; 20.9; 20.7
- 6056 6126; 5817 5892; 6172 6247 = -0.11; 21.4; 20.8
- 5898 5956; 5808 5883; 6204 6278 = 0.05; 22.9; 20.4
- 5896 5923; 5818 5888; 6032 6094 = 0.17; 22.1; 23.8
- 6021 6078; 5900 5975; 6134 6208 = -0.10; 21.9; 21.6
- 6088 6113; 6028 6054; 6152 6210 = -0.03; 24.2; 21.1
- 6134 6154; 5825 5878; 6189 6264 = -0.13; 22.8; 20.4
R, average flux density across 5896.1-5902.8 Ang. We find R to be 14.2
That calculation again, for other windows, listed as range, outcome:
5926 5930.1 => 21.5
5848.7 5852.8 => 22.9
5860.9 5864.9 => 22.6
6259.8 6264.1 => 20.3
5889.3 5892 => 7.91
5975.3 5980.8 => 21.9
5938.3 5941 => 21.4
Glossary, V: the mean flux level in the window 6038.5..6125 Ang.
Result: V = 23.4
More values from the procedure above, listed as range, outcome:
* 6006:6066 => 23.5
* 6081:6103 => 23.6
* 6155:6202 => 20.6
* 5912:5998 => 22.3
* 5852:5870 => 22.1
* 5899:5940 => 21.1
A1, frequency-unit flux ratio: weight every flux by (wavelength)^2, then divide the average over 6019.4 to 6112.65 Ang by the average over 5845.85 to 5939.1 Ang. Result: 1.28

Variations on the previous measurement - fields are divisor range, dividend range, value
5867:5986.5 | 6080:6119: 1.23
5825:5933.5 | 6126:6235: 1.17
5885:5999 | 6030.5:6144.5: 1.20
